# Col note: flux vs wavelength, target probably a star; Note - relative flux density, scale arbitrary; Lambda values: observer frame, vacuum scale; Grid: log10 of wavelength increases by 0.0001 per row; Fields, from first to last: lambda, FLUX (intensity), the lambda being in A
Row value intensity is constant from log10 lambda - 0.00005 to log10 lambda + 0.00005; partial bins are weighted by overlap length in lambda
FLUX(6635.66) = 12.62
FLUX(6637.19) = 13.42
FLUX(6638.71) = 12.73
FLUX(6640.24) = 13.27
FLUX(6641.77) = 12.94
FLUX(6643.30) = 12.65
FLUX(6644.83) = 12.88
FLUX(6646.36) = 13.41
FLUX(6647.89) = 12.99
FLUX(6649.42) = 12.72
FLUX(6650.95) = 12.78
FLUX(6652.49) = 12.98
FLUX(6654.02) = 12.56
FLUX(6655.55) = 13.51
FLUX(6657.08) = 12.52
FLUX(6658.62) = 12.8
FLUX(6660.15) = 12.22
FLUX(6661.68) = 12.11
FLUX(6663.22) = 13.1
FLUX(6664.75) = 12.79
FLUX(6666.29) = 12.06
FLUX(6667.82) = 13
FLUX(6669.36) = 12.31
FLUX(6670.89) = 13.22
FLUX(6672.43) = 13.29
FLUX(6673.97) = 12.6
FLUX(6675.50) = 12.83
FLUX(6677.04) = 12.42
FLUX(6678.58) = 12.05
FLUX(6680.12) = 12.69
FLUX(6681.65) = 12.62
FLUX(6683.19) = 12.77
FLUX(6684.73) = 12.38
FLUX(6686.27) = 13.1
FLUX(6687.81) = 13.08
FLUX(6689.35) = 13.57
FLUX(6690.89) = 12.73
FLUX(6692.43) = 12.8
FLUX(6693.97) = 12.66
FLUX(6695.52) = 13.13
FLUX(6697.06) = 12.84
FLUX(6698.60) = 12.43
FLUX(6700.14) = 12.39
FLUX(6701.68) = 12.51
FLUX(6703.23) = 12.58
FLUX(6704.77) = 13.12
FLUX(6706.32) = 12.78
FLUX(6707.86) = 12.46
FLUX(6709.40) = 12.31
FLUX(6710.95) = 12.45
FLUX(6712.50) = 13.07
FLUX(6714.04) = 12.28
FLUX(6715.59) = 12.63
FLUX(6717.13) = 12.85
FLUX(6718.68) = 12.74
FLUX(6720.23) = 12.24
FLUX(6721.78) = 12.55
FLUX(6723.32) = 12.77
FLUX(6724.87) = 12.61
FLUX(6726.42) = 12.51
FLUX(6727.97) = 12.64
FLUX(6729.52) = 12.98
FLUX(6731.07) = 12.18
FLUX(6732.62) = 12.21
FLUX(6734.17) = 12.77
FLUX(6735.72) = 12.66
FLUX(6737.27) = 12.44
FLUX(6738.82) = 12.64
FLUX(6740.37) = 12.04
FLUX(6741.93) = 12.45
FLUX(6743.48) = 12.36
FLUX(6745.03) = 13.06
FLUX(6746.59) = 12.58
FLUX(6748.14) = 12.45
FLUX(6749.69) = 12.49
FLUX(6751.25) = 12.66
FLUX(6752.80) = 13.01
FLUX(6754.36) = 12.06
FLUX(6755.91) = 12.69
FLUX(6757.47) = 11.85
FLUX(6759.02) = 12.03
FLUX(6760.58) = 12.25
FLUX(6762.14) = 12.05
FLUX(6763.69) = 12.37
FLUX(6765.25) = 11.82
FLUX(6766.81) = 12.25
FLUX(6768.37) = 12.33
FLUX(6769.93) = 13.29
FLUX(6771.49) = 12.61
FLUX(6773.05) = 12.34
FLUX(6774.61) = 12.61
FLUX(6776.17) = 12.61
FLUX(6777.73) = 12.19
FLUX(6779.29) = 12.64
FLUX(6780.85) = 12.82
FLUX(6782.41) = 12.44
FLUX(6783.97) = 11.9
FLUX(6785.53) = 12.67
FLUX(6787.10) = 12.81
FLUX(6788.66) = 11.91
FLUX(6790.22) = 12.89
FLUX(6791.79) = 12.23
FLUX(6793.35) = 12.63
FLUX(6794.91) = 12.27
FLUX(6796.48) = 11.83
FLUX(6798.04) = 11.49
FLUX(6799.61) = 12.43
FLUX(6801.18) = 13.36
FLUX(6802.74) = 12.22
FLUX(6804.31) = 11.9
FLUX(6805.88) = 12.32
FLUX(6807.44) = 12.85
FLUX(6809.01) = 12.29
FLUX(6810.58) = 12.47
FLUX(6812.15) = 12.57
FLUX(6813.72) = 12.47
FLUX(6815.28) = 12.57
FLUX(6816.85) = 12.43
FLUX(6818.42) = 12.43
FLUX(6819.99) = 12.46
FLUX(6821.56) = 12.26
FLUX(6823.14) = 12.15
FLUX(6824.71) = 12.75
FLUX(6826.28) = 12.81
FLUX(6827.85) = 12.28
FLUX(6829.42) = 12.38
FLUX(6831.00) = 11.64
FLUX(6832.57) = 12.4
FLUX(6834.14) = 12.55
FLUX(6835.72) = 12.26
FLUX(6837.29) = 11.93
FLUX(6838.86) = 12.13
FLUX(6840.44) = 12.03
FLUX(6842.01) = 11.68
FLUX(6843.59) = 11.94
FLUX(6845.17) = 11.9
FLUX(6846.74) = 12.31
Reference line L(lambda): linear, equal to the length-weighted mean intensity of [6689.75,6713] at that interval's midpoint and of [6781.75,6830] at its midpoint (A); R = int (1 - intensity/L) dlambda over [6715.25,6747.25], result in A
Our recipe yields 0.11 A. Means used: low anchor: 12.7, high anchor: 12.4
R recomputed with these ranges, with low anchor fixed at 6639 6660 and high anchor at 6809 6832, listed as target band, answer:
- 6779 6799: 0.2 A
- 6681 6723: 0.1 A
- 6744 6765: 0.3 A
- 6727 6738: 0.1 A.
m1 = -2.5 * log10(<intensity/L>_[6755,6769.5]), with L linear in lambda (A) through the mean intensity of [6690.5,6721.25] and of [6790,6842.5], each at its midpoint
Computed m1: 0.02 mag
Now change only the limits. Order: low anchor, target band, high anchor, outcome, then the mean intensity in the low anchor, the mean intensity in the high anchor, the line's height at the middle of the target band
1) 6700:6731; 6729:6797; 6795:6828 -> 0.01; 12.6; 12.4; 12.5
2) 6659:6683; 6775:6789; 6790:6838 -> 0.00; 12.6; 12.4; 12.4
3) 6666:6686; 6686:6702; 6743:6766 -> -0.02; 12.7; 12.4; 12.6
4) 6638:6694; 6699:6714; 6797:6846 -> 0.00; 12.8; 12.3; 12.7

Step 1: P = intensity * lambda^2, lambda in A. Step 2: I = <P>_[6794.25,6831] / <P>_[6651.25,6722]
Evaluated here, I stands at 1.0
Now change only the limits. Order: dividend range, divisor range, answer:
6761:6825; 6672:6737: 1.01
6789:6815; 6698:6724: 1.01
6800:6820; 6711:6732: 1.02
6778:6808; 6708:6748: 1.01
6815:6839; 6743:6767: 1.02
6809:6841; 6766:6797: 1.00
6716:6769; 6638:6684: 1.00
